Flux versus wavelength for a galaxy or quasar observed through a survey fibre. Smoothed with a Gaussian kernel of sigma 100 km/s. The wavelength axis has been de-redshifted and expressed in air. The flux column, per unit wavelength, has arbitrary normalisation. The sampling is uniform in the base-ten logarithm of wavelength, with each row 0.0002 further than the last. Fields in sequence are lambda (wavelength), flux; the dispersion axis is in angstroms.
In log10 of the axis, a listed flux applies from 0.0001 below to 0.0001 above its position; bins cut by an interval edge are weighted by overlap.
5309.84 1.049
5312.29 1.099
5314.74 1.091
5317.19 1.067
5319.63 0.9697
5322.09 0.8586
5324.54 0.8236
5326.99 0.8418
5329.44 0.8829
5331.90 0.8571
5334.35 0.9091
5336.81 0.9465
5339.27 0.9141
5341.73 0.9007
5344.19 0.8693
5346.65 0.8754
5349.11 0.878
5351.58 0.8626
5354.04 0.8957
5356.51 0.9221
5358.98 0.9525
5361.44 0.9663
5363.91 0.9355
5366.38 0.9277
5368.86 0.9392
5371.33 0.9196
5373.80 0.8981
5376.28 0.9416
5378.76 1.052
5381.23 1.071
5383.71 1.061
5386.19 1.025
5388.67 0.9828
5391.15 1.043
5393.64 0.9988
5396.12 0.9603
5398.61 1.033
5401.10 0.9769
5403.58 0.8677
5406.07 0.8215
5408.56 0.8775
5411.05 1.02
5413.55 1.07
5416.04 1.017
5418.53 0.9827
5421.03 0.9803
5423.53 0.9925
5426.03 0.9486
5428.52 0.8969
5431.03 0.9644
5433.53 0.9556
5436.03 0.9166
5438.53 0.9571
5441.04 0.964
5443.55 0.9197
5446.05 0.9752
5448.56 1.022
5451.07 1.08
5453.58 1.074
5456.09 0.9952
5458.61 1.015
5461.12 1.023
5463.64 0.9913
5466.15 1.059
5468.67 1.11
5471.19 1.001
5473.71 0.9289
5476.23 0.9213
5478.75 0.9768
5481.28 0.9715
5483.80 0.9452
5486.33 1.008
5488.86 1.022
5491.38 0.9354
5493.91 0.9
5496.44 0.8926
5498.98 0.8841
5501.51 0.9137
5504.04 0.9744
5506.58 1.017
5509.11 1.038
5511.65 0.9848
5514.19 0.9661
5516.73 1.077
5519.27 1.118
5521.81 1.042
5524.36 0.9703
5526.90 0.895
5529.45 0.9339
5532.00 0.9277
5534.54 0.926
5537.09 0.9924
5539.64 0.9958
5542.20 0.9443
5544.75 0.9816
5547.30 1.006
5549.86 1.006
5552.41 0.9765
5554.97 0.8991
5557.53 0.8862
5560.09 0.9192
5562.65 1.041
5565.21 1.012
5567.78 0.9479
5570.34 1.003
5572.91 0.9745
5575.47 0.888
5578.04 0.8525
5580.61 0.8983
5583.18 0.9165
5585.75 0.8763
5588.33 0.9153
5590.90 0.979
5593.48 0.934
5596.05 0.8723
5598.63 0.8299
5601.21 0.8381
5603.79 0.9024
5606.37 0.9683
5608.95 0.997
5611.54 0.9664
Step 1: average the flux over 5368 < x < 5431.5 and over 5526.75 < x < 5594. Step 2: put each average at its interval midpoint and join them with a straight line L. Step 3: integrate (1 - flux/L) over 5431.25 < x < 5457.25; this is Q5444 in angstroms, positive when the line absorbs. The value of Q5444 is -0.49 angstroms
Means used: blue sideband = 0.975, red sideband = 0.946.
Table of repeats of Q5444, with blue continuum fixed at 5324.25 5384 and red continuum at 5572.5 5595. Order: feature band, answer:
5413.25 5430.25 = -1.1 angstroms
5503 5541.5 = -3.2 angstroms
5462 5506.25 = -2.5 angstroms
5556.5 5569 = -0.7 angstroms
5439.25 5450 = -0.6 angstroms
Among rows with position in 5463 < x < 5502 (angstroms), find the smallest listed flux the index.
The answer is 0.8841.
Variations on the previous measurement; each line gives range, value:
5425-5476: 0.8969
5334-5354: 0.8626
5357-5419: 0.8215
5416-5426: 0.9803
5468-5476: 0.9289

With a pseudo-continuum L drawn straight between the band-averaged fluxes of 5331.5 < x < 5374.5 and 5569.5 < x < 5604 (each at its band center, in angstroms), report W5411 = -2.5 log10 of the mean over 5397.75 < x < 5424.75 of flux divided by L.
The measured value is -0.07 mag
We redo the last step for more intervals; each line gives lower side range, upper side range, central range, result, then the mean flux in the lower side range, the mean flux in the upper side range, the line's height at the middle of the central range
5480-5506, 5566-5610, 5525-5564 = -0.03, 0.946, 0.918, 0.931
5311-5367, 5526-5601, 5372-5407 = -0.06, 0.924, 0.938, 0.927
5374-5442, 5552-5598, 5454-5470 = -0.08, 0.976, 0.93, 0.961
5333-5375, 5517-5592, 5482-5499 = 0.00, 0.912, 0.957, 0.943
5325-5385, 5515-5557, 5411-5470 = -0.05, 0.925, 0.979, 0.95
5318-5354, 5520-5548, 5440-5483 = -0.07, 0.888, 0.967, 0.938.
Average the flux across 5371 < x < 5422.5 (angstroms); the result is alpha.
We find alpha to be 0.982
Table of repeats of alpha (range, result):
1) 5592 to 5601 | 0.876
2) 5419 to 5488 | 0.985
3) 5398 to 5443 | 0.956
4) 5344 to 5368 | 0.911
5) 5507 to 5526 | 1.03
